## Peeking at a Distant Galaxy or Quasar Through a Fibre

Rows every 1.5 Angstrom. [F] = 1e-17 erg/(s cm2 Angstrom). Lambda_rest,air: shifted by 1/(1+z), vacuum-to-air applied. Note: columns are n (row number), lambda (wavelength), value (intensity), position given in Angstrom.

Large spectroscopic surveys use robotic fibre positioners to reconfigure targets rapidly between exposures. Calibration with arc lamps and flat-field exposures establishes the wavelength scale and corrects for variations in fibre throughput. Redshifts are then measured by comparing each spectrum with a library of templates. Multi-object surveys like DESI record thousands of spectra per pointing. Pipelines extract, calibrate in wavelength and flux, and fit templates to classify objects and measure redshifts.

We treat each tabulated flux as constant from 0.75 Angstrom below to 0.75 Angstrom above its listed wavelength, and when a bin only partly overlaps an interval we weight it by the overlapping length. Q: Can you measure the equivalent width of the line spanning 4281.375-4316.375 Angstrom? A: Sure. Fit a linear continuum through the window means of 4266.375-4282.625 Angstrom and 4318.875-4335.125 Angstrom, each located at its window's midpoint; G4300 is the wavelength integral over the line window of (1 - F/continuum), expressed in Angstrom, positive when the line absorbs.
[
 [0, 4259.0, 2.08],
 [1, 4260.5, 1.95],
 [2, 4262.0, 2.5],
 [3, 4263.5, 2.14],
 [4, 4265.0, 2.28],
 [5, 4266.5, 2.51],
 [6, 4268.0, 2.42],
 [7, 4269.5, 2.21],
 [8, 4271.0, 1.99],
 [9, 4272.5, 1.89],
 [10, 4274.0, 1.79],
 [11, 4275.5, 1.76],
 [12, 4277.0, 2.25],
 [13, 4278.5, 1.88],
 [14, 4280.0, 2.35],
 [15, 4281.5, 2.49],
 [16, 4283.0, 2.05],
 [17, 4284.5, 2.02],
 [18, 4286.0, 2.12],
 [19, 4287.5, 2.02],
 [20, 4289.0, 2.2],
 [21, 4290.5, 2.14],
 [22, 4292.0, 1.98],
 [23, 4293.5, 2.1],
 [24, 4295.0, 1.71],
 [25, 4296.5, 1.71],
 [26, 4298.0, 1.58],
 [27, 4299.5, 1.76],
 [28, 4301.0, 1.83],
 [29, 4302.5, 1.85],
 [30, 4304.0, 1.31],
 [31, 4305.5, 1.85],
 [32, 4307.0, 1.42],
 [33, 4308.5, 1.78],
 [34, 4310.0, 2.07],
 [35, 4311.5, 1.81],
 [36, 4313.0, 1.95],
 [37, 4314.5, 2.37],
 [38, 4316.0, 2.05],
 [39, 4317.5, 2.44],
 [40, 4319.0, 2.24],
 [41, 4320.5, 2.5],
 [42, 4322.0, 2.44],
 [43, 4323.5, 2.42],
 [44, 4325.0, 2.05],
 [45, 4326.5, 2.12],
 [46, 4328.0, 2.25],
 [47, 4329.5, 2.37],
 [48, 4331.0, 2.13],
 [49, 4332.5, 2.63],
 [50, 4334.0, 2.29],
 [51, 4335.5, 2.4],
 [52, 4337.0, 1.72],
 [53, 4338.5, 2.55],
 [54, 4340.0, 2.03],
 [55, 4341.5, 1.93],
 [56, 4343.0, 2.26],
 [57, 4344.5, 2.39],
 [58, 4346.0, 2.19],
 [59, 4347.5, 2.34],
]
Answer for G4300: 4.7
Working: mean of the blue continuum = 2.12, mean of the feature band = 1.91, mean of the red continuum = 2.32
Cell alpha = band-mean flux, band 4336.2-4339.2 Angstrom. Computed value 2.13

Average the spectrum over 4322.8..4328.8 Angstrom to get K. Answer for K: 2.21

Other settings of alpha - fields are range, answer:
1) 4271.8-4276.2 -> 1.81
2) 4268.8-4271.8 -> 2.09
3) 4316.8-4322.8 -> 2.4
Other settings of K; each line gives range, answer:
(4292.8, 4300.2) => 1.77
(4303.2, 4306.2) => 1.58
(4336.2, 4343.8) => 2.1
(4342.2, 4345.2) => 2.32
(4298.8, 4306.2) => 1.72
